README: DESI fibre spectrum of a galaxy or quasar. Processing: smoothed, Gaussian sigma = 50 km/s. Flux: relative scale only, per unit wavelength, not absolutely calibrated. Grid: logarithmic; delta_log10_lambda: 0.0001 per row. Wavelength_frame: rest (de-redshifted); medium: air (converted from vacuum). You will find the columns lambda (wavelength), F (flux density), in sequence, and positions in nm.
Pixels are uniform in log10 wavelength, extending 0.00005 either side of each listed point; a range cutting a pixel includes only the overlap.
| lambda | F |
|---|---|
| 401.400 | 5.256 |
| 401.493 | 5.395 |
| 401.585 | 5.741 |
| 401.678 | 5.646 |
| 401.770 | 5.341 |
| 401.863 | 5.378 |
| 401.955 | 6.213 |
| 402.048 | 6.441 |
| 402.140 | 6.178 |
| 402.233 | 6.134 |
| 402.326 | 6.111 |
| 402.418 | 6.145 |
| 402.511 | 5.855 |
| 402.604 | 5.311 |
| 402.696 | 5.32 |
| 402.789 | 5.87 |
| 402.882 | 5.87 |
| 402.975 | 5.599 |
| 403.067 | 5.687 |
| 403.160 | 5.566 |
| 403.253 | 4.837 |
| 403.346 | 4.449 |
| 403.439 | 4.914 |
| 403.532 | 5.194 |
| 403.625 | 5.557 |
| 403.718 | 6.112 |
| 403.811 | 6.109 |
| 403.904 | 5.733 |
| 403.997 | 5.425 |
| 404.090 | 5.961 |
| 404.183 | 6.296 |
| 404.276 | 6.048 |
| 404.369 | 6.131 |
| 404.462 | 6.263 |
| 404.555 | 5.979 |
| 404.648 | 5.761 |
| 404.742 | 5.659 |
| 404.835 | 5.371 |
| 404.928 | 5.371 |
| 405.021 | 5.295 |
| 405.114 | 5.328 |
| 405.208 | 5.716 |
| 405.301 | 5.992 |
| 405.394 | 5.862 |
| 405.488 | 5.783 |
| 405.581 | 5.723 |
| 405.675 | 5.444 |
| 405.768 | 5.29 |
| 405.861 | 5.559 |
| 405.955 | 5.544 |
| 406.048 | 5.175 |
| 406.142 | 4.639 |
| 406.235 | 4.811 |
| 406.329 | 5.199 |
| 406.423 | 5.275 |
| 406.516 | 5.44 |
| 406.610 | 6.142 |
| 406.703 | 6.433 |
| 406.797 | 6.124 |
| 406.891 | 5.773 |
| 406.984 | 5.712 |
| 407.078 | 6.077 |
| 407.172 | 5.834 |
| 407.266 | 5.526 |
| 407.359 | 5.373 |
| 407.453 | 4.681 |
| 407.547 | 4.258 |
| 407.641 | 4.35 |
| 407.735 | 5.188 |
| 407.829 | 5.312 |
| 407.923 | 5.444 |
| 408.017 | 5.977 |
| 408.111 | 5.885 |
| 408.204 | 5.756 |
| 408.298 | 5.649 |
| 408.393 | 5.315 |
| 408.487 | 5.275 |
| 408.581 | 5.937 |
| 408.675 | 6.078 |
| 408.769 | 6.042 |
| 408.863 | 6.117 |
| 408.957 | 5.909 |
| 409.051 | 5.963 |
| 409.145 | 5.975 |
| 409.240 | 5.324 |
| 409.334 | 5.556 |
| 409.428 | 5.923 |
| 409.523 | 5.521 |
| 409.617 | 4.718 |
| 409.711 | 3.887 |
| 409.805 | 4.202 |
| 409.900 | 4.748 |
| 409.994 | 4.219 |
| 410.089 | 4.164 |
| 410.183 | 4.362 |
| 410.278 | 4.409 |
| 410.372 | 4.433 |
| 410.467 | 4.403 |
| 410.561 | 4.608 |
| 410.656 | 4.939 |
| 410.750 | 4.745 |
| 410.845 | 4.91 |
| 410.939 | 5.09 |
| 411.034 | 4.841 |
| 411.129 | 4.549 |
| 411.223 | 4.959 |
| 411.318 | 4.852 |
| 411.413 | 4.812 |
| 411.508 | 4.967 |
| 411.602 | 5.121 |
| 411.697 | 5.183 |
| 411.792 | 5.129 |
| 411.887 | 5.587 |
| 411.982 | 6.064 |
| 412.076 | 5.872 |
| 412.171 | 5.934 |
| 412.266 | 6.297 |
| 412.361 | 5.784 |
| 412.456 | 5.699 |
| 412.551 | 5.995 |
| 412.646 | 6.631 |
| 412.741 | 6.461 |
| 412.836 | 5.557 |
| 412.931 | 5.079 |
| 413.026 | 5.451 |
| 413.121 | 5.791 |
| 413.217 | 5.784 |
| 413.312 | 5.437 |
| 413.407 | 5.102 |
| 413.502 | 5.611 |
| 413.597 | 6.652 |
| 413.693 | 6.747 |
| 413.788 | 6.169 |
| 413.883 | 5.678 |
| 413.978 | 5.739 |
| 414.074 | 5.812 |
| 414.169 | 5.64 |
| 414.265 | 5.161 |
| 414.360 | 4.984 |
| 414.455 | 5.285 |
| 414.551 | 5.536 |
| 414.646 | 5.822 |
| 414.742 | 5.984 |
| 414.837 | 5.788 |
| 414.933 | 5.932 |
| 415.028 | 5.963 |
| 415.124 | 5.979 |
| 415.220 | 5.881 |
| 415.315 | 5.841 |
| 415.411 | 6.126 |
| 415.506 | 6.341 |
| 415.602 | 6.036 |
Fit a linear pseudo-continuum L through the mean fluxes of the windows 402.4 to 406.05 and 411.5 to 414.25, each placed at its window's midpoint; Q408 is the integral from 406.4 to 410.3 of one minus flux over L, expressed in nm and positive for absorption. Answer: 0.21 nm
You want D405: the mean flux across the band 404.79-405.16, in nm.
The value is 5.35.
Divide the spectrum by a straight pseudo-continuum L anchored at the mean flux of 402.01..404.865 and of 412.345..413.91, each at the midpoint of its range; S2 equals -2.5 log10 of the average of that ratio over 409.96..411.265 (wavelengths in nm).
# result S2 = 0.25 mag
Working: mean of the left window 5.74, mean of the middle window 4.62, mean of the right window 5.86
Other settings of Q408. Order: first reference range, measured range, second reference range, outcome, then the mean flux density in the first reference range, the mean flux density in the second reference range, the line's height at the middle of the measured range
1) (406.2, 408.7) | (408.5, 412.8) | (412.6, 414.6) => 0.27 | 5.51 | 5.73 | 5.62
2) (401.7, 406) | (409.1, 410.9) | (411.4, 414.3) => 0.29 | 5.69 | 5.72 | 5.71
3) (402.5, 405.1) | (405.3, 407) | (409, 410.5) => -0.08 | 5.62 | 4.87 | 5.32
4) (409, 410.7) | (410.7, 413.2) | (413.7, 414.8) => -0.09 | 4.85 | 5.67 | 5.24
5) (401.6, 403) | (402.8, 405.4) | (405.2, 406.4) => -0.01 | 5.83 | 5.43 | 5.62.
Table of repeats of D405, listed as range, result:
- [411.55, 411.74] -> 5.16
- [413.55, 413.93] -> 6.31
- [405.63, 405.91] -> 5.44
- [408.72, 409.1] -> 6.02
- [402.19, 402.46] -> 6.14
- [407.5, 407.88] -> 4.78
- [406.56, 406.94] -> 6.11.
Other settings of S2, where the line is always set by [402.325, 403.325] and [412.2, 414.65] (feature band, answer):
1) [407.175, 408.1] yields 0.10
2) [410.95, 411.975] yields 0.14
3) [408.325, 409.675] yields 0.00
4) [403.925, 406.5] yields 0.01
